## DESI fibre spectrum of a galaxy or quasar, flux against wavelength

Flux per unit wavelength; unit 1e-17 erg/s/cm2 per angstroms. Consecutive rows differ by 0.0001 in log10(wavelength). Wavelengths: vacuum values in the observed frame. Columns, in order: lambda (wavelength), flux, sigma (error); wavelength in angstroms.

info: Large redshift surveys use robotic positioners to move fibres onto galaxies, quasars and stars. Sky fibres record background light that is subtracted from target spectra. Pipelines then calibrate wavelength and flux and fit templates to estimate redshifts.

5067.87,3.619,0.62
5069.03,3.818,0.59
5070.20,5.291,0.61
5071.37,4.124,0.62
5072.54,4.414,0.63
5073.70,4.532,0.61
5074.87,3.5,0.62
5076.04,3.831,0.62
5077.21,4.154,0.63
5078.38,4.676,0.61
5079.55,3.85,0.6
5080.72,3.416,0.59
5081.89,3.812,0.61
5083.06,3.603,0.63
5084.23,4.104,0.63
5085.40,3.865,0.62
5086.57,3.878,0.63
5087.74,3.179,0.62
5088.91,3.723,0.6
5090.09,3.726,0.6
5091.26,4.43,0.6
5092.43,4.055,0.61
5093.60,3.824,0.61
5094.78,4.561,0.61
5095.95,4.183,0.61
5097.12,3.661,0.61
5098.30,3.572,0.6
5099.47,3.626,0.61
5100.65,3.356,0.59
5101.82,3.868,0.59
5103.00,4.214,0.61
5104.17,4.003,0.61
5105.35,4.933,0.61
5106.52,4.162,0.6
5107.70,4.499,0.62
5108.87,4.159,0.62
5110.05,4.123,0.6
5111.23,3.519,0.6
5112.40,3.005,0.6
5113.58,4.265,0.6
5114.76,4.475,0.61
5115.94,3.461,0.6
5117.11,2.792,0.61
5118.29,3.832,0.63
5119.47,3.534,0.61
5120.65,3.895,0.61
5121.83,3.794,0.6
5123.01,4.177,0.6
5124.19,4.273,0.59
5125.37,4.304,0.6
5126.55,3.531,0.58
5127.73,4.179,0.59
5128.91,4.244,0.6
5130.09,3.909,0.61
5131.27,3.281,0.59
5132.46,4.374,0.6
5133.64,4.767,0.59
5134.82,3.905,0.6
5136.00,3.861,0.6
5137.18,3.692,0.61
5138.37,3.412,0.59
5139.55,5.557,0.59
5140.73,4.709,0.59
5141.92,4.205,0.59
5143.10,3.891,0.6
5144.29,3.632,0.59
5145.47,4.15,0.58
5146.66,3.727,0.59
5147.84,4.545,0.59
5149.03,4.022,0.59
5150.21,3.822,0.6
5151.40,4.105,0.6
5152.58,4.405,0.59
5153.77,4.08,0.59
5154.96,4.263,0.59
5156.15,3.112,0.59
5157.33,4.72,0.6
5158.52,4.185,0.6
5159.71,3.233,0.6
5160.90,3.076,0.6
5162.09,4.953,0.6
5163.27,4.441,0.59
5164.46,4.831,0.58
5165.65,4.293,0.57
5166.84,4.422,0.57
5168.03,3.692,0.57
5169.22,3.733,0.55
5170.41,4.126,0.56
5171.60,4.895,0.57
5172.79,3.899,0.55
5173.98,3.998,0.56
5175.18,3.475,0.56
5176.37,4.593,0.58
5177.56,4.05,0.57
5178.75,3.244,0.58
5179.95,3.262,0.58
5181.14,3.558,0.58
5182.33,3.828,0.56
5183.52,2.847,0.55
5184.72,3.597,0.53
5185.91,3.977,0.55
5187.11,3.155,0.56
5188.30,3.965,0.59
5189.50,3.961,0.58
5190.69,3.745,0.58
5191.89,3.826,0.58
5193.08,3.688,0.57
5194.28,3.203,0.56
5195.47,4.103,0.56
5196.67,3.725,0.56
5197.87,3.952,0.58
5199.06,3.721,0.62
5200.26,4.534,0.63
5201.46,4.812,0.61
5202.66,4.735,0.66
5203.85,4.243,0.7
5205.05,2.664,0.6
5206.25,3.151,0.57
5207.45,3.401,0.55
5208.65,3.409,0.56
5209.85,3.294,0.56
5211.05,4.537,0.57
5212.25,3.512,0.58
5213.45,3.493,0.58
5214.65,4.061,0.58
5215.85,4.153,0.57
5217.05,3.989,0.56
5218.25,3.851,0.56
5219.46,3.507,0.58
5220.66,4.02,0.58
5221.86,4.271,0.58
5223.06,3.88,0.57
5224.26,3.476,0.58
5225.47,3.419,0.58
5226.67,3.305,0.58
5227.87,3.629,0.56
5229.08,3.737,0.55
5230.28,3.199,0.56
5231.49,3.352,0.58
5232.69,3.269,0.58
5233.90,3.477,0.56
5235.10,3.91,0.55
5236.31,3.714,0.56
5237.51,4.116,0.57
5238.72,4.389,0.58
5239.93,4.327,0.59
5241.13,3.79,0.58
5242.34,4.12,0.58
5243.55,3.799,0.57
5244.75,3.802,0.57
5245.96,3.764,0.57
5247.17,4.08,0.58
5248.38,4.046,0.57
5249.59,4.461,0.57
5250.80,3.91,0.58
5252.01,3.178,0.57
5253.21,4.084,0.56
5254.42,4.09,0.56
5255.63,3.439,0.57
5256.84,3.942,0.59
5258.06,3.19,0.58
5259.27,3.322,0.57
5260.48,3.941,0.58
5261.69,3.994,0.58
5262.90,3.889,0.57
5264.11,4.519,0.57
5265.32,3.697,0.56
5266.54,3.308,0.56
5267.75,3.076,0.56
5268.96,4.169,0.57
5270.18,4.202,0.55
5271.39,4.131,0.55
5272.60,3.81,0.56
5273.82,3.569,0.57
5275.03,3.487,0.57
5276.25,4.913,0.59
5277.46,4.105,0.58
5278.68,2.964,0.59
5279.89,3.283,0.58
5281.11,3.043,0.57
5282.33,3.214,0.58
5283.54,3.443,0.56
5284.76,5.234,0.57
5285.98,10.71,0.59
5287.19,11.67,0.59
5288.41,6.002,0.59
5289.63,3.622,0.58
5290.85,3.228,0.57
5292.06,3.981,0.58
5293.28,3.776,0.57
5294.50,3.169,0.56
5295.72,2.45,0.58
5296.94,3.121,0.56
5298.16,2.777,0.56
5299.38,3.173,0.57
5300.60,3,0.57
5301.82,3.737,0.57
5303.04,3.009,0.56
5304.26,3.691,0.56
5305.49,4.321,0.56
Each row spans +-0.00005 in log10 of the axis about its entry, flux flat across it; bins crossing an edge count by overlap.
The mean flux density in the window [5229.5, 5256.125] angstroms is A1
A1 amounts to 3.83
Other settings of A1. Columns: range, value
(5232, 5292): 4.15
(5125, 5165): 4.09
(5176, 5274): 3.78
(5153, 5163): 3.98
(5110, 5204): 3.96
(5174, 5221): 3.77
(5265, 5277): 3.84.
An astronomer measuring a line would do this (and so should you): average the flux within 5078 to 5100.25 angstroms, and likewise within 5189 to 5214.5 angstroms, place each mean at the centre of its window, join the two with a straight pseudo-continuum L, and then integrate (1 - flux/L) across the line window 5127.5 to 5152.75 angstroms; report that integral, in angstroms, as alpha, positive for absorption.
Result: -1.7 angstroms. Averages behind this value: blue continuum 3.87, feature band 4.1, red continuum 3.8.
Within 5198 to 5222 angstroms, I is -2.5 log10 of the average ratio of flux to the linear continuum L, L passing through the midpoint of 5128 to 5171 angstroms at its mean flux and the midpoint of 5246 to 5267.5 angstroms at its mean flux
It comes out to 0.02 mag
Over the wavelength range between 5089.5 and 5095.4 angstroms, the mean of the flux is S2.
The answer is 4.12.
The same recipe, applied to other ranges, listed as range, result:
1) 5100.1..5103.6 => 3.82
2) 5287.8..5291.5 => 4.28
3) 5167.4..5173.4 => 4.07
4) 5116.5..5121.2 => 3.51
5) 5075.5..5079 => 4.22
